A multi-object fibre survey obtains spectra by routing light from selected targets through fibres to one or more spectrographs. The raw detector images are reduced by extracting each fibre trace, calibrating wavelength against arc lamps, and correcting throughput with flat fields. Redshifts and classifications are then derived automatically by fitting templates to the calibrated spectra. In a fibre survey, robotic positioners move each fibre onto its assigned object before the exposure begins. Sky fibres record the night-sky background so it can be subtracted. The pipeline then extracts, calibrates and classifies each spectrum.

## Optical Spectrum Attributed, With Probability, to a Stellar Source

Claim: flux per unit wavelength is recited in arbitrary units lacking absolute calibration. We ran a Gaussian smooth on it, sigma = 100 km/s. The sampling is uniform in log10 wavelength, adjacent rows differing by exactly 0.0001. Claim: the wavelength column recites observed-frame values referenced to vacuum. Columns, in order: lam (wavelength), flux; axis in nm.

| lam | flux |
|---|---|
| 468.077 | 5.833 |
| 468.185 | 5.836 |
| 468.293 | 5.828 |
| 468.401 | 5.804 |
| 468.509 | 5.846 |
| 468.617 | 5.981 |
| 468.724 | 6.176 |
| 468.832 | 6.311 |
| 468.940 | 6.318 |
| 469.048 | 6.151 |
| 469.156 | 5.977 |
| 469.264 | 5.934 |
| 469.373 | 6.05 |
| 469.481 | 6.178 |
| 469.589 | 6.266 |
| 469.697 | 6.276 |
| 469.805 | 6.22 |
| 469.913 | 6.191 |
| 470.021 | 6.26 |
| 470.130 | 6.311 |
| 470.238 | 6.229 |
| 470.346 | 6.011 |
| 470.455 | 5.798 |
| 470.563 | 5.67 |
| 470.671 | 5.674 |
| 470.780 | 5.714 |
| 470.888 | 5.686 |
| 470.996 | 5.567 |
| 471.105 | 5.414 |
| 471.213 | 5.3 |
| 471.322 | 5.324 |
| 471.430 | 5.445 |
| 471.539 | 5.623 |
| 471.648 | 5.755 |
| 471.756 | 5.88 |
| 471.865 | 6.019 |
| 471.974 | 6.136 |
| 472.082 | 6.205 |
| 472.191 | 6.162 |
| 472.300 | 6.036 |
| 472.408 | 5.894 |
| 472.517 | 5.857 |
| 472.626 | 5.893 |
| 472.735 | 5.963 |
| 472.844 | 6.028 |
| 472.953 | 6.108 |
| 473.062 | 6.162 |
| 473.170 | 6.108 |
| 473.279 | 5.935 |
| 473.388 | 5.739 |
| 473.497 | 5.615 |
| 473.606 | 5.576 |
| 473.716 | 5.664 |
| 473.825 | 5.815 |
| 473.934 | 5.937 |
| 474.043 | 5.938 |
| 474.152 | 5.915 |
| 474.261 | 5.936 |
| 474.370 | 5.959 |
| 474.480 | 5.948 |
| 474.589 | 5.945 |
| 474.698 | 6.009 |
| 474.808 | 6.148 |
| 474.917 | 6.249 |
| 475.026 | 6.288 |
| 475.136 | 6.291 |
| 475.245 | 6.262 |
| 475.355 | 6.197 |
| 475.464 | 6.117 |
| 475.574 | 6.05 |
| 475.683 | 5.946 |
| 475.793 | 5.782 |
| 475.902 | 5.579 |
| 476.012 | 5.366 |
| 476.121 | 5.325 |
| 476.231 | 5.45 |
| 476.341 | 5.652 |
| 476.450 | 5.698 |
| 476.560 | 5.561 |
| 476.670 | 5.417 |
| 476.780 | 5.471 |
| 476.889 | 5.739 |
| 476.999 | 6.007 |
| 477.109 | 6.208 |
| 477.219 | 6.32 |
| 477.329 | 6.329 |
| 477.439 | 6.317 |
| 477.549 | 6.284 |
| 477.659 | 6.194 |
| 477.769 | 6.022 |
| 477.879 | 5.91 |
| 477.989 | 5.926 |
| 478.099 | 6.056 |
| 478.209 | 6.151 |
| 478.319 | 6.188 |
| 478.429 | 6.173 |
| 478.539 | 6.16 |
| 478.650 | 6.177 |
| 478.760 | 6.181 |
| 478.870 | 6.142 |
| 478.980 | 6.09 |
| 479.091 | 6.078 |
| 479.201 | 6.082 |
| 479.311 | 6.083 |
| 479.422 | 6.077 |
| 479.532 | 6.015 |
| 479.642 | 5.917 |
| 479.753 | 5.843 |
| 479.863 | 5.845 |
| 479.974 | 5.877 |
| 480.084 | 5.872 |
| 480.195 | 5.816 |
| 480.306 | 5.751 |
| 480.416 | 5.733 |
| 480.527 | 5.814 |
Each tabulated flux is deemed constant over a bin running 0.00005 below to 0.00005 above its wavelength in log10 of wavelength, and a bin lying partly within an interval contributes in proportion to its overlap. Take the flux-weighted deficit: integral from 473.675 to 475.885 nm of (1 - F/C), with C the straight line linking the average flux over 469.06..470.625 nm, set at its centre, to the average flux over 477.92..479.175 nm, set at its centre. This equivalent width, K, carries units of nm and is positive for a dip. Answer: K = 0.034 nm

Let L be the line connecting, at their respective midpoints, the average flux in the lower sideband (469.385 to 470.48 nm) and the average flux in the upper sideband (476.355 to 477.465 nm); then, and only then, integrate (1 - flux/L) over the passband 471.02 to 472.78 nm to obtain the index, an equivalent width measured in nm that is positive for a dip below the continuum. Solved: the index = 0.08 nm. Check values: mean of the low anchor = 6.18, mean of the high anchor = 5.89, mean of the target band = 5.8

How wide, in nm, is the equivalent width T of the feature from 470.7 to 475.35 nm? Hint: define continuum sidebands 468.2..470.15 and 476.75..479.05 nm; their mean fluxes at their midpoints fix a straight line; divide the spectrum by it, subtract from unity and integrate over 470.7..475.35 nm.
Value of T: 0.160 nm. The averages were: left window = 6.1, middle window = 5.89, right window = 6.1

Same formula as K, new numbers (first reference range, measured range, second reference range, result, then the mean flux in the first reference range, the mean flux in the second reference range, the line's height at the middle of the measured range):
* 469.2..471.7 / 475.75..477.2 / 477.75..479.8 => 0.09 nm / 5.86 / 6.07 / 6.01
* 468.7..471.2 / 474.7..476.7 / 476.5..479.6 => 0.06 nm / 6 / 6.05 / 6.03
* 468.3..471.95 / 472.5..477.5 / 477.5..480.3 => 0.06 nm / 5.92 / 6.04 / 5.99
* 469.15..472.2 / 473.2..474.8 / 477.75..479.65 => 0.03 nm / 5.9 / 6.09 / 5.98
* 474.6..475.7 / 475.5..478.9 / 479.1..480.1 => 0.08 nm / 6.15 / 5.97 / 6.07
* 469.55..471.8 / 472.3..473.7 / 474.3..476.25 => 0.00 nm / 5.84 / 5.95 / 5.89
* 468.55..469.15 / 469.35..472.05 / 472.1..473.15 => 0.10 nm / 6.17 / 6.02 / 6.1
